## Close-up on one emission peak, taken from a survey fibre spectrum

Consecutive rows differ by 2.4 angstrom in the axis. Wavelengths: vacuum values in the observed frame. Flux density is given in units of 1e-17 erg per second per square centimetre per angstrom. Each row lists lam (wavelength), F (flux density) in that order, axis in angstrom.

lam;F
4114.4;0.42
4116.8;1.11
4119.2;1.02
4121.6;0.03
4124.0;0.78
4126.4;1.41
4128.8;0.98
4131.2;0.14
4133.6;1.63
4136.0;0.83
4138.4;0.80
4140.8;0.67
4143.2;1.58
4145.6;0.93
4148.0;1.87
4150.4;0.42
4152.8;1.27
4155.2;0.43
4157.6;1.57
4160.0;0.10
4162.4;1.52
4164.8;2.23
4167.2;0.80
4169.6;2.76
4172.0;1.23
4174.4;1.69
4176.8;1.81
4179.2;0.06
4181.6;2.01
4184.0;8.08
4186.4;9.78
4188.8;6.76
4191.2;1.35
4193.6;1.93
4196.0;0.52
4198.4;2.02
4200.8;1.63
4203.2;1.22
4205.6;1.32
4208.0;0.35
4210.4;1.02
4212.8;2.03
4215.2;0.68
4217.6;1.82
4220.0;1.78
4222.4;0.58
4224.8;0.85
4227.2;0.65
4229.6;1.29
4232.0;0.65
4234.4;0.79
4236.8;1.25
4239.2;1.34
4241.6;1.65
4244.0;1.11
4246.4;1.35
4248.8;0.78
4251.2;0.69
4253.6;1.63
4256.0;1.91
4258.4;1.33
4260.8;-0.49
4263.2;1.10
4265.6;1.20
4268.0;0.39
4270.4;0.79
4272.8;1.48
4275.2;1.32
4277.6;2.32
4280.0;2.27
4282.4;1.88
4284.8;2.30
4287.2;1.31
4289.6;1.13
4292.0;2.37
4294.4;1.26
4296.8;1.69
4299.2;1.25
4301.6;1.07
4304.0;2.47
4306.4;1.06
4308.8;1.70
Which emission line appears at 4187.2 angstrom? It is [O II] 3727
